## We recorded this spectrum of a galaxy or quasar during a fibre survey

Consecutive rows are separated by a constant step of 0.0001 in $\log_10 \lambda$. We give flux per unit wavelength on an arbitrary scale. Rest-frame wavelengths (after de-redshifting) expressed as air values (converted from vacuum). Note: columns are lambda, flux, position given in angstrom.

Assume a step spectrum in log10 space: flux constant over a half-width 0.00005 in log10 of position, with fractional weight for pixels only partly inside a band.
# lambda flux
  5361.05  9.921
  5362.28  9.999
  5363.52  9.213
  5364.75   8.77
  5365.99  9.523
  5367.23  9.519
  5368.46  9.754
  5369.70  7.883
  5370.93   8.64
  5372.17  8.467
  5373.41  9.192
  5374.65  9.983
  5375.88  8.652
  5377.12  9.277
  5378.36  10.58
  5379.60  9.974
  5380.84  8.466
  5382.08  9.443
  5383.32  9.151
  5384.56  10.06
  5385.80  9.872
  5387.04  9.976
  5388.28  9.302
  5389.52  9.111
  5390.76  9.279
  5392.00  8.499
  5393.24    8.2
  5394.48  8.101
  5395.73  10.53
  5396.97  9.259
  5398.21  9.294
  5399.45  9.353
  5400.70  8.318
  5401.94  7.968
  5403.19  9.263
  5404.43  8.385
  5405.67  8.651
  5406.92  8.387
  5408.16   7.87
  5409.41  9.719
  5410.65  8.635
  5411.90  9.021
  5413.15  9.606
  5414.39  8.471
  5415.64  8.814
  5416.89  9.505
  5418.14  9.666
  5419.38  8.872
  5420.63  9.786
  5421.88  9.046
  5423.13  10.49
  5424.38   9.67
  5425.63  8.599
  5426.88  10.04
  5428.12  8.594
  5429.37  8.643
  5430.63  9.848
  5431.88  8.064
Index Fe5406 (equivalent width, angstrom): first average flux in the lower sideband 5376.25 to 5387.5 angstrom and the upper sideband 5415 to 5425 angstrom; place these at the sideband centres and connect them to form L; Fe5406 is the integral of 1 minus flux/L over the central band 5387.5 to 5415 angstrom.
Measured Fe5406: 1.9 angstrom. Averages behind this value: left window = 9.61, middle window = 8.88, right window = 9.47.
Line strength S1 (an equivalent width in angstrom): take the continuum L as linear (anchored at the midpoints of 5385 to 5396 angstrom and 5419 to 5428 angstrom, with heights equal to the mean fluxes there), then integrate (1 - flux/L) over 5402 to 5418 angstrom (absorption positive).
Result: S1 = 0.85 angstrom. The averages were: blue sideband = 9.18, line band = 8.85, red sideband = 9.47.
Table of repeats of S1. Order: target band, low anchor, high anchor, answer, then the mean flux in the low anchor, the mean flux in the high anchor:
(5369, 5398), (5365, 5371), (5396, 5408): -0.87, 9.08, 8.79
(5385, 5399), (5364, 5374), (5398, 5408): -0.77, 8.97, 8.64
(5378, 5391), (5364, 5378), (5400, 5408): -1.06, 9.09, 8.47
